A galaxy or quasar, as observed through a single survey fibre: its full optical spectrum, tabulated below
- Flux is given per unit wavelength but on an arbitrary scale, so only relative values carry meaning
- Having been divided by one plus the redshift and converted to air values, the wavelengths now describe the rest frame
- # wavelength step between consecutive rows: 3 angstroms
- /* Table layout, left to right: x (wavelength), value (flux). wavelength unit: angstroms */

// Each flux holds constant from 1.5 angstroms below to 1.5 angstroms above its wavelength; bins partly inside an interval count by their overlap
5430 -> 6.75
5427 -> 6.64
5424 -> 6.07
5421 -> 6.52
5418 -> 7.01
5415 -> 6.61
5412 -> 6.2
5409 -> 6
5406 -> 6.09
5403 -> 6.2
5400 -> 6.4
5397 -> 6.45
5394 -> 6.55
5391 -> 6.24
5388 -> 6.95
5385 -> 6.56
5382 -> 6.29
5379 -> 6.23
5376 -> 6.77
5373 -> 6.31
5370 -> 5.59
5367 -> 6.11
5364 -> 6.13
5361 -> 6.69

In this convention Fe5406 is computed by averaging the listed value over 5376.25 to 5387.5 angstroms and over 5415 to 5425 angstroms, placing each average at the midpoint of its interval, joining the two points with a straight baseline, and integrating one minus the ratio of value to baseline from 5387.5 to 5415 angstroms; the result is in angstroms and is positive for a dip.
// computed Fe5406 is 0.8 angstroms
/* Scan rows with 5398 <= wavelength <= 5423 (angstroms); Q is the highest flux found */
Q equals 7.01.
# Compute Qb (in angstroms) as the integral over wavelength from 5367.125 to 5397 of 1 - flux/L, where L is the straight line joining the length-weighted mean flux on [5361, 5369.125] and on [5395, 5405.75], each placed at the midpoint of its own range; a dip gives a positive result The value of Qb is -0.6 angstroms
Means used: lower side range 6.18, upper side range 6.33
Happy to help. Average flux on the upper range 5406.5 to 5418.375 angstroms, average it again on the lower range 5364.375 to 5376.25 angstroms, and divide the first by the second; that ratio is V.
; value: 1.04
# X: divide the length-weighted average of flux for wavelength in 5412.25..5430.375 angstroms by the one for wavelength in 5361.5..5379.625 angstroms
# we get 1.1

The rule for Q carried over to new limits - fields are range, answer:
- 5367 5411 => 6.95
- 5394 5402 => 6.55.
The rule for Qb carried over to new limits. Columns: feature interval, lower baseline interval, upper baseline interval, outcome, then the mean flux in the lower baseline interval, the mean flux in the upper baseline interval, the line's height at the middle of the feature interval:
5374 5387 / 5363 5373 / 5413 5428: -0.75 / 5.99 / 6.56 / 6.12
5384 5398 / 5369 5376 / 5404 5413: -0.98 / 6.15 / 6.1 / 6.12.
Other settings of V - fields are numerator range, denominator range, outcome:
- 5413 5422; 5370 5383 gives 1.06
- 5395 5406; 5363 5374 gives 1.05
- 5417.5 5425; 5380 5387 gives 1.01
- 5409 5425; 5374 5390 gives 0.99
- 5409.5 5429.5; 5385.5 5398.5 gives 0.99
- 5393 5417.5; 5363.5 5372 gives 1.07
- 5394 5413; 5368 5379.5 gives 1.00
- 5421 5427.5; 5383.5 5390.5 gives 0.95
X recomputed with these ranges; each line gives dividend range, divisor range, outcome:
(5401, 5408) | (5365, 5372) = 1.04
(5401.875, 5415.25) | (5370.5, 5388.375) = 0.96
